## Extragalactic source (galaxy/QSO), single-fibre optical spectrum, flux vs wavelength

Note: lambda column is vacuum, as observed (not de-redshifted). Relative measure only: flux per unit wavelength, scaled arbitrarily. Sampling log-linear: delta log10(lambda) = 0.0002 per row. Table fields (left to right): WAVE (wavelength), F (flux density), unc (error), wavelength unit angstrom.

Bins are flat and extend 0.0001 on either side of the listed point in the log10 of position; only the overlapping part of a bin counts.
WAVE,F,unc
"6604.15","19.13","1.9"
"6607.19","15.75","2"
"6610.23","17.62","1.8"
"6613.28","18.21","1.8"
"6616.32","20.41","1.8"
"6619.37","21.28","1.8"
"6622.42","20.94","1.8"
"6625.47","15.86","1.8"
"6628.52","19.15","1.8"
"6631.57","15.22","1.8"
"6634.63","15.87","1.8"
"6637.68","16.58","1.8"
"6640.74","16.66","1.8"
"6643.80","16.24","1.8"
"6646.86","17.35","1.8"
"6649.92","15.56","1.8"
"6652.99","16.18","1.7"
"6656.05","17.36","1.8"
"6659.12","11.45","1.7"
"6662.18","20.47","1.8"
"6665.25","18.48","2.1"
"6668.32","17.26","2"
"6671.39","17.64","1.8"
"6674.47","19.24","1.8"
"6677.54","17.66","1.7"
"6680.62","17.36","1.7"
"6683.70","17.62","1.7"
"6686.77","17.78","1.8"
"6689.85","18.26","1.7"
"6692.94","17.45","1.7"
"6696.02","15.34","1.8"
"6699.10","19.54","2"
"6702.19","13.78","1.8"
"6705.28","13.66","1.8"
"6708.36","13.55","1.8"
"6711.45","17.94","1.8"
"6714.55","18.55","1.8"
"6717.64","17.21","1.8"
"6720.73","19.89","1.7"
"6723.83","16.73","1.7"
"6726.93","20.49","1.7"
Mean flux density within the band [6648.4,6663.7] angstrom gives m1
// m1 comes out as 16.2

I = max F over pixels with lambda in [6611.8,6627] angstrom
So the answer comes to 21.28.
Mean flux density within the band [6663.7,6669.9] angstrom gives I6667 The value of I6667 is 17.9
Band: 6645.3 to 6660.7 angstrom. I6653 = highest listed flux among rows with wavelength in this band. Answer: 17.36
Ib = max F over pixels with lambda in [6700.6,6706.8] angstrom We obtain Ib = 13.78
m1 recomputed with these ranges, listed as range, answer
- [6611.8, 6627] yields 19.3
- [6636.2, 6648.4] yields 16.7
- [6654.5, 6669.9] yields 17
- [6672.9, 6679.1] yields 18.4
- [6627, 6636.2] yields 16.8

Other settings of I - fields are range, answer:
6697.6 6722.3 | 19.89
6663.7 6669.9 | 18.48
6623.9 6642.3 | 19.15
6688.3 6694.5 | 18.26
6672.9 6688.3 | 19.24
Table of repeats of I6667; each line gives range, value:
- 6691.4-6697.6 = 16.4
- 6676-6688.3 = 17.6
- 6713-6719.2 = 17.9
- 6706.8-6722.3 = 17.4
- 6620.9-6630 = 18.7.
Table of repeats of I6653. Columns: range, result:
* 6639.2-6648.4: 17.35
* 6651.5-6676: 20.47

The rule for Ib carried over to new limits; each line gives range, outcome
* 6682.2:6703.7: 19.54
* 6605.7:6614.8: 18.21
